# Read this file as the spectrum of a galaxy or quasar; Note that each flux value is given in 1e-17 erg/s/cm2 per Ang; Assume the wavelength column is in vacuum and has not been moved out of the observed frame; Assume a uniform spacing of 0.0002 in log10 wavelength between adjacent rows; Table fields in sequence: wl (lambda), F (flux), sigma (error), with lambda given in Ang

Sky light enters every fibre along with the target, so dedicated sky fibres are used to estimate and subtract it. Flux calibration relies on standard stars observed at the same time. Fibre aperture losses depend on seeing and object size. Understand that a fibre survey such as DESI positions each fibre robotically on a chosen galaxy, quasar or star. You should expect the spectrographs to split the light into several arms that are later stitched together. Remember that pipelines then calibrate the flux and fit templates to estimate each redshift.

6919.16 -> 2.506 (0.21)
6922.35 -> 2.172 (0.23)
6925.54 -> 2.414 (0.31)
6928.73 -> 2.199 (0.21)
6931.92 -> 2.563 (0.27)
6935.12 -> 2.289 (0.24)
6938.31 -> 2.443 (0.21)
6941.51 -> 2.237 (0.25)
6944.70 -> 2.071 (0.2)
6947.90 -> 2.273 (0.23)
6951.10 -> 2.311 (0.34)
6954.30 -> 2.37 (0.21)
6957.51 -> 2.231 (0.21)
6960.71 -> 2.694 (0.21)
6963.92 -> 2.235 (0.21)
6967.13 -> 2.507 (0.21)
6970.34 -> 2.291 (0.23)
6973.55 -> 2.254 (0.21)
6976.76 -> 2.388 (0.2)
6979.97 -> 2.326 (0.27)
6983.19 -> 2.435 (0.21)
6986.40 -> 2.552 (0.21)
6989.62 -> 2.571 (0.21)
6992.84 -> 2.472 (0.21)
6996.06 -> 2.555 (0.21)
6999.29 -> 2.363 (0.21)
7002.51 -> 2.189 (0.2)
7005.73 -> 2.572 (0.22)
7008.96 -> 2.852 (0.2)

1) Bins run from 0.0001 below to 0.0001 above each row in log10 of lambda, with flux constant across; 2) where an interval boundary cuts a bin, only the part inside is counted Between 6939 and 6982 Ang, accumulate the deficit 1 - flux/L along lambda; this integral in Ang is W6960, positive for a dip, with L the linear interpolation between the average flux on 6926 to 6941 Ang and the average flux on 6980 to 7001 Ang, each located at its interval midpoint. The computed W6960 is 1.7 Ang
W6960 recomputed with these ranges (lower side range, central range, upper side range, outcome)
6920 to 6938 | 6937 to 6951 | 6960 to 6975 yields 0.6 Ang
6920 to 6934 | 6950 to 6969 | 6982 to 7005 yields 0.0 Ang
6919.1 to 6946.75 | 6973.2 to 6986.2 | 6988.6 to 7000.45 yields 0.3 Ang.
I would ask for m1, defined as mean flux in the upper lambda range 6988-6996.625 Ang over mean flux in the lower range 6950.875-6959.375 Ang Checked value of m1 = 1.1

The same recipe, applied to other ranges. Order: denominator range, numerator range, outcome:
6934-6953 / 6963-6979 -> 1.03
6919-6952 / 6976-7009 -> 1.07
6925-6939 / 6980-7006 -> 1.03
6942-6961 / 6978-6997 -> 1.08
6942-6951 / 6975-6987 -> 1.09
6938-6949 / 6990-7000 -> 1.11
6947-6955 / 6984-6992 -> 1.10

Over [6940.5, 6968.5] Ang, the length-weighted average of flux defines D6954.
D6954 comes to 2.33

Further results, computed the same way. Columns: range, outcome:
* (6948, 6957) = 2.31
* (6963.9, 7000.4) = 2.42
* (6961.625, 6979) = 2.35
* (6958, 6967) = 2.44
